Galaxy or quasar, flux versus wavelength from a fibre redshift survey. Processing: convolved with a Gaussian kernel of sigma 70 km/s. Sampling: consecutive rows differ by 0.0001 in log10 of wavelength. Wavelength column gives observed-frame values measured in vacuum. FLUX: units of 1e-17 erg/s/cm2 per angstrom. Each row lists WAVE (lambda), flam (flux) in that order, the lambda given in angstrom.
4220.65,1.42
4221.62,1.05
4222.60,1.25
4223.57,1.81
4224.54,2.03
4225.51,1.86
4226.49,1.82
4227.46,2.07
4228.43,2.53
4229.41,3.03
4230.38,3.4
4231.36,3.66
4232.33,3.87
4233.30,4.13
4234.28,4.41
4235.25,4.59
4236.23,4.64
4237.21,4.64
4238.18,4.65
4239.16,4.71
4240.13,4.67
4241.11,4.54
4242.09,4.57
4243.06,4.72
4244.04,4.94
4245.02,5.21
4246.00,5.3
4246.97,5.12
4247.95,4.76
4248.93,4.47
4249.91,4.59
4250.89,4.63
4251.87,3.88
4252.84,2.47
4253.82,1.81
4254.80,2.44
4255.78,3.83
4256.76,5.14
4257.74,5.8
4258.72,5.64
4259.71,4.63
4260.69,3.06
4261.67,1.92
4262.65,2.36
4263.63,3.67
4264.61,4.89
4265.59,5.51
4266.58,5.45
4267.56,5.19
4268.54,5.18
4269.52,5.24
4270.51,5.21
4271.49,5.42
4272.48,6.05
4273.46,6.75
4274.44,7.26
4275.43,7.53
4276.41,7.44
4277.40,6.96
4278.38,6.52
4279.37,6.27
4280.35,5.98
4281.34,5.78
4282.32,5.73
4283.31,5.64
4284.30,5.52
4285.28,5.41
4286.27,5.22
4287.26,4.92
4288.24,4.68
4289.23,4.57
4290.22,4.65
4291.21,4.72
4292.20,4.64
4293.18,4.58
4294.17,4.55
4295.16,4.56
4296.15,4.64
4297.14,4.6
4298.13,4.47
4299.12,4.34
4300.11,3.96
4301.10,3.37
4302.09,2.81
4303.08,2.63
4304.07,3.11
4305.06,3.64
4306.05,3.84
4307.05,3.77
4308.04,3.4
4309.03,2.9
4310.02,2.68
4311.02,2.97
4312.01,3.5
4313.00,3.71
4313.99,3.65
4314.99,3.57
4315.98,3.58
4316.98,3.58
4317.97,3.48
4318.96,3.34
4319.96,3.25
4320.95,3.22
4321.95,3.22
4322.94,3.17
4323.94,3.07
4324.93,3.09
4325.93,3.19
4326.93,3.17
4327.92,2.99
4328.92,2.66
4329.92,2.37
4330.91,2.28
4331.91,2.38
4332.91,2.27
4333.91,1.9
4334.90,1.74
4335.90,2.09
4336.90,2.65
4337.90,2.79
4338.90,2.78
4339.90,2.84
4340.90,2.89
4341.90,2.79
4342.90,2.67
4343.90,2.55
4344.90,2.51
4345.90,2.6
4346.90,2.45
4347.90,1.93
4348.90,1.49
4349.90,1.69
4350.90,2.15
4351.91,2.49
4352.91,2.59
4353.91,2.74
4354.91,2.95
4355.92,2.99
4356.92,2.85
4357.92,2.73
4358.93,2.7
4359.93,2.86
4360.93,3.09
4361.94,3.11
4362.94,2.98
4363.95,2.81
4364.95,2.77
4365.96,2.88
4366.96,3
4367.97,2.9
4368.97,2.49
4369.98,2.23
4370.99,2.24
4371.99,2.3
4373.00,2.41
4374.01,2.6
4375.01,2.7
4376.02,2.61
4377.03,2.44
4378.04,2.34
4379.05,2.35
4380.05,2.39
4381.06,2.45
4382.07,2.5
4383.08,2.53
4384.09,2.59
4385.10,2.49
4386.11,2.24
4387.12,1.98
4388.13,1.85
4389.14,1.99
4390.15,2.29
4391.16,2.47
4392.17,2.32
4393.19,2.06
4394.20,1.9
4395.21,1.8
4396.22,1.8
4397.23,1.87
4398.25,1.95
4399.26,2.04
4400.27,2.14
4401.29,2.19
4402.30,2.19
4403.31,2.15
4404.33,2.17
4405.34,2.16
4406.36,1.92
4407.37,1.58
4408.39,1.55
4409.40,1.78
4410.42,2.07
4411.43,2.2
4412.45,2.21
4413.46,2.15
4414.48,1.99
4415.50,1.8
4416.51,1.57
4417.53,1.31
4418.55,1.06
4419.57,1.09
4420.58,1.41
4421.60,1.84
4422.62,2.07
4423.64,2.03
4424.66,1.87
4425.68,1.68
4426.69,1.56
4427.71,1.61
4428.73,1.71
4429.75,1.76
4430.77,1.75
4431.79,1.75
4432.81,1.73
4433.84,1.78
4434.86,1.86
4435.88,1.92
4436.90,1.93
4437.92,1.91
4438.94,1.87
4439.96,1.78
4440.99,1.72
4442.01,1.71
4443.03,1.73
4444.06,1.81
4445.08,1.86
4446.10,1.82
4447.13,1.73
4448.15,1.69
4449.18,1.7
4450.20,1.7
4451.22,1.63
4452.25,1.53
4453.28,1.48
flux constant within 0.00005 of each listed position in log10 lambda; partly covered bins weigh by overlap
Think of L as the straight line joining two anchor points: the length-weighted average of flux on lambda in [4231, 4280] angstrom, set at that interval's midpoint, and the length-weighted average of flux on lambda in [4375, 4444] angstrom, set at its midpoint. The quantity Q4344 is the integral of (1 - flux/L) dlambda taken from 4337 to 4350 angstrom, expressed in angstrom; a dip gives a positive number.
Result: 2.9 angstrom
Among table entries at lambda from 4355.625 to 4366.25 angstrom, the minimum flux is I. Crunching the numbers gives 2.7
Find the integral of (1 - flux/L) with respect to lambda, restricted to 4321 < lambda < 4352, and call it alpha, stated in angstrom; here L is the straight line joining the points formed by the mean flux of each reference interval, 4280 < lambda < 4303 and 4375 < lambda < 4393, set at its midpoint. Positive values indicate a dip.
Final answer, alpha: 8.8 angstrom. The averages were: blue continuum 4.71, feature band 2.55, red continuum 2.35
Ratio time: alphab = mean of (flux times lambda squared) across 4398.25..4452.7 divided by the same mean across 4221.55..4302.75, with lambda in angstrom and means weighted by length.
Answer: 0.43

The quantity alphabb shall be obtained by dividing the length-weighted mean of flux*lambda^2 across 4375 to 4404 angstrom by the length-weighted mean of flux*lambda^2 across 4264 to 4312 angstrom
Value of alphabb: 0.5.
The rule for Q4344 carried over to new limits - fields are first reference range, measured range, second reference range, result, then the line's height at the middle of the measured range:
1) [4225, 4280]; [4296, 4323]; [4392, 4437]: 0.8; 3.61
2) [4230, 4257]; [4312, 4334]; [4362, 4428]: 0.6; 3.16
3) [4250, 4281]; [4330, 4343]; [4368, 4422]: 3.6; 3.4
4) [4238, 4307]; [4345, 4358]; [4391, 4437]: 2.9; 3.14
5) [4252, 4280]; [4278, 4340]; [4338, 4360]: 0.7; 3.72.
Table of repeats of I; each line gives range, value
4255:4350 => 1.49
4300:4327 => 2.63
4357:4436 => 1.06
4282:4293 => 4.57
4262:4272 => 2.36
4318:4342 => 1.74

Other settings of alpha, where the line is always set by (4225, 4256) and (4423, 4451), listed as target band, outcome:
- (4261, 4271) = -2.2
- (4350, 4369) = -1.1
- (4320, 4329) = -0.3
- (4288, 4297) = -3.4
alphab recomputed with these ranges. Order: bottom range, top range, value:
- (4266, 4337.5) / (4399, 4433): 0.46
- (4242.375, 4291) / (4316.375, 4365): 0.56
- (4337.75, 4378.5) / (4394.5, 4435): 0.72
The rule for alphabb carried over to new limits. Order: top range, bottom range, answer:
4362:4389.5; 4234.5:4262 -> 0.61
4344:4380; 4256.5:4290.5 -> 0.50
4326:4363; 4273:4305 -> 0.52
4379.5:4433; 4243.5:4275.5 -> 0.45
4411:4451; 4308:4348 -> 0.64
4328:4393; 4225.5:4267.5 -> 0.64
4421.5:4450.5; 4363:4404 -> 0.78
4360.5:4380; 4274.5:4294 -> 0.49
